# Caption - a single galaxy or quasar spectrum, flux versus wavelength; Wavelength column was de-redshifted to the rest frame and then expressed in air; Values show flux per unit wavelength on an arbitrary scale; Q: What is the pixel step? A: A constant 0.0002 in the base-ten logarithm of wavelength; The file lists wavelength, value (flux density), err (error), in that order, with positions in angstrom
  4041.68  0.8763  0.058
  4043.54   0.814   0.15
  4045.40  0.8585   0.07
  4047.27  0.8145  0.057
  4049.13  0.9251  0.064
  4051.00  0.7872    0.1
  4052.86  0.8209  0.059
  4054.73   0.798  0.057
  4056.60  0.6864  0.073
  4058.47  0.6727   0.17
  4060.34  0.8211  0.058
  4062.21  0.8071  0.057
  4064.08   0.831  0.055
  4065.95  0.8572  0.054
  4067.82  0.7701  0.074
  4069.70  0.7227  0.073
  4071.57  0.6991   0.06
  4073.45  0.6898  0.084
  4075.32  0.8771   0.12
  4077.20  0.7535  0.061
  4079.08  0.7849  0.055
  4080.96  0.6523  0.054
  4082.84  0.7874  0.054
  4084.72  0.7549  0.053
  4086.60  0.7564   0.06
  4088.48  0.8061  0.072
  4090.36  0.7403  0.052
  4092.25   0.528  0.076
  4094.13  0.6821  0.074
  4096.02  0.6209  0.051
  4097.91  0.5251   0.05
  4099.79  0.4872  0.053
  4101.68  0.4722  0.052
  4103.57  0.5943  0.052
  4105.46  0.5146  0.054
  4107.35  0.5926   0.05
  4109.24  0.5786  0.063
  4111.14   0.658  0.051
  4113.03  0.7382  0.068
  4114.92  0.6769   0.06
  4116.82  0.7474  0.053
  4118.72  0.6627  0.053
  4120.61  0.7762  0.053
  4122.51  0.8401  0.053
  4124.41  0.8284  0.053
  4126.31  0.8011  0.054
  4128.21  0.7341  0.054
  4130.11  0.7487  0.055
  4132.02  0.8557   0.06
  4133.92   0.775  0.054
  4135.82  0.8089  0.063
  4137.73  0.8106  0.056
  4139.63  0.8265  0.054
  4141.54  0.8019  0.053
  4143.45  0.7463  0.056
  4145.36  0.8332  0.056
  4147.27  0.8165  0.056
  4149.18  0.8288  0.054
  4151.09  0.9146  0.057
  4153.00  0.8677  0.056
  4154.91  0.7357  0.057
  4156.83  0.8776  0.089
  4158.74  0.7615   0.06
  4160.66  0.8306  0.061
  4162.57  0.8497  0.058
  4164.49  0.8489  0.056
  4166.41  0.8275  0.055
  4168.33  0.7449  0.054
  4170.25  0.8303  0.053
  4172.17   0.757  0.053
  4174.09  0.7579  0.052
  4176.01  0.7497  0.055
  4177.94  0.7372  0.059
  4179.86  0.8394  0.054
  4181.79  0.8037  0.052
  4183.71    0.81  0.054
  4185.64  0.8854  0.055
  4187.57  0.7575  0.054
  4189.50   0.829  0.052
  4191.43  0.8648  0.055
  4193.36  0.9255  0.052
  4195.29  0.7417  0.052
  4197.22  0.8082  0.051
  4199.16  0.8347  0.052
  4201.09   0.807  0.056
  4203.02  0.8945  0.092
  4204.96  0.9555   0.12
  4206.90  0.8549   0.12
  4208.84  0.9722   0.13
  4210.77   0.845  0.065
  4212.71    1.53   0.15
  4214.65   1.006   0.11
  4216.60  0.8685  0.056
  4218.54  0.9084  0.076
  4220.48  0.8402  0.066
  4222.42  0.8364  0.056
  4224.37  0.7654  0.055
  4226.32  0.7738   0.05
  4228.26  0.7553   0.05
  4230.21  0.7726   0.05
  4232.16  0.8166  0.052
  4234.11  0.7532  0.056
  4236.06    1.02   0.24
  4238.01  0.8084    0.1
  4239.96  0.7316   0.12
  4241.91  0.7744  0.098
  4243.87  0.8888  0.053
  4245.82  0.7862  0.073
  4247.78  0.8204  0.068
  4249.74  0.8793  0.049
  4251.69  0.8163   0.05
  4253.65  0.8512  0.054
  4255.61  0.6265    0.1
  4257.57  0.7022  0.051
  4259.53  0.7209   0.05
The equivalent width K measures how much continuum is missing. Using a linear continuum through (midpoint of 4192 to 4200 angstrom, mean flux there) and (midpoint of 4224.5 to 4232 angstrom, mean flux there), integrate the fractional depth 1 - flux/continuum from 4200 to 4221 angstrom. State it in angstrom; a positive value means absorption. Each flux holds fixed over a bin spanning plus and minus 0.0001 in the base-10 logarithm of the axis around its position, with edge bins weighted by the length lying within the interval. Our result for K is -4.0 angstrom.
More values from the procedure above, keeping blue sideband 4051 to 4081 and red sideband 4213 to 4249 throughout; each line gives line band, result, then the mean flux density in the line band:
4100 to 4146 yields 4.3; 0.722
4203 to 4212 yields -1.0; 0.923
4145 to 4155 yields -0.4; 0.842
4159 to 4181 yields 0.5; 0.796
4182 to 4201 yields 0.0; 0.827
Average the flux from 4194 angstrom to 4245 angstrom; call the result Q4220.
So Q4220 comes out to 0.868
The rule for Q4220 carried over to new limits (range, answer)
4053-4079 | 0.77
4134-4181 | 0.808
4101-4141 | 0.719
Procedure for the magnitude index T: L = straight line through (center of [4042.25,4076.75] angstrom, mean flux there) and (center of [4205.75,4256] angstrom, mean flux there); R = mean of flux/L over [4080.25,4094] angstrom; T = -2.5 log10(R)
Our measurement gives 0.123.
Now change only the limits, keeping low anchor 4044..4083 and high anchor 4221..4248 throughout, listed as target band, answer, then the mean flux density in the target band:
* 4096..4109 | 0.409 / 0.54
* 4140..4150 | -0.016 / 0.806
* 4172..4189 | 0.011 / 0.791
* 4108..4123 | 0.125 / 0.704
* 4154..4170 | -0.019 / 0.81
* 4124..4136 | 0.002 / 0.791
